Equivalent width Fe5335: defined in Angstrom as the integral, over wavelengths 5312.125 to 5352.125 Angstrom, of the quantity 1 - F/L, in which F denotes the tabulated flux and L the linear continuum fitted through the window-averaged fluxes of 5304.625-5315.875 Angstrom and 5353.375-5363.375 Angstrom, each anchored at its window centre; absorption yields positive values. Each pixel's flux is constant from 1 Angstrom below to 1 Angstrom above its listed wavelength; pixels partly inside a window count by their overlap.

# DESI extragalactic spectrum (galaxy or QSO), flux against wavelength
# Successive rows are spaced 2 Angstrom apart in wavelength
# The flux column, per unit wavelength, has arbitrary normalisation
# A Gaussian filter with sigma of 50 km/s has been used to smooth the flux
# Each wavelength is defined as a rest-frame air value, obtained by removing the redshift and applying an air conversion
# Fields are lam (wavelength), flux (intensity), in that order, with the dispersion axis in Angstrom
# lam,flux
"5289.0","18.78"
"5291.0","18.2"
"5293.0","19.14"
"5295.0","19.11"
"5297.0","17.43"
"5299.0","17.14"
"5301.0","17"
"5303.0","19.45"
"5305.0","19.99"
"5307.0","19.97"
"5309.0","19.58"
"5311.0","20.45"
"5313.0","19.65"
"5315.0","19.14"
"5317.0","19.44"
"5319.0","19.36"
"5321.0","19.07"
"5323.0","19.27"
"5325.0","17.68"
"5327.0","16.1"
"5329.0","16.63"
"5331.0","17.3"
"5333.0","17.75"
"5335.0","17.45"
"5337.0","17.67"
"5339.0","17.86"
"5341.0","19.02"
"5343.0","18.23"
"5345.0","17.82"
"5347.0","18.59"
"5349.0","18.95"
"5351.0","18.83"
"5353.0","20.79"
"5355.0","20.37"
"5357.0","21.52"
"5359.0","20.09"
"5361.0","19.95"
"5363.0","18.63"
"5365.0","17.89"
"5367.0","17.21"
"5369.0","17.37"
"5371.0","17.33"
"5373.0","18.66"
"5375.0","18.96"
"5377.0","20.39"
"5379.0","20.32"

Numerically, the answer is 3.41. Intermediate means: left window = 19.8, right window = 20.2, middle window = 18.3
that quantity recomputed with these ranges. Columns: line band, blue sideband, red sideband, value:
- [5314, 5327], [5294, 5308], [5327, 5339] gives -0.7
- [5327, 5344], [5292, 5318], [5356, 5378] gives 1.2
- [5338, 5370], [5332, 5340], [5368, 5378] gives -1.5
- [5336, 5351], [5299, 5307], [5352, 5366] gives 0.9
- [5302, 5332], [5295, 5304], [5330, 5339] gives -1.9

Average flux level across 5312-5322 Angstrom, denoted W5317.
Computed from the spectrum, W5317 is 19.3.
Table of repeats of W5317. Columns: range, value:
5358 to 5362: 20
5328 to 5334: 17.2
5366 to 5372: 17.3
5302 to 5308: 19.8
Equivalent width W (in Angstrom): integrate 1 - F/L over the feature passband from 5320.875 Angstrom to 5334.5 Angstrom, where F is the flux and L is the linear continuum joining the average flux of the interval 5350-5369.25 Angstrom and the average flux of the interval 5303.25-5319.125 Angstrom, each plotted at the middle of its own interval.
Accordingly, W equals 1.4 Angstrom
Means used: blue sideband 19.7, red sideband 19.3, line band 17.6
